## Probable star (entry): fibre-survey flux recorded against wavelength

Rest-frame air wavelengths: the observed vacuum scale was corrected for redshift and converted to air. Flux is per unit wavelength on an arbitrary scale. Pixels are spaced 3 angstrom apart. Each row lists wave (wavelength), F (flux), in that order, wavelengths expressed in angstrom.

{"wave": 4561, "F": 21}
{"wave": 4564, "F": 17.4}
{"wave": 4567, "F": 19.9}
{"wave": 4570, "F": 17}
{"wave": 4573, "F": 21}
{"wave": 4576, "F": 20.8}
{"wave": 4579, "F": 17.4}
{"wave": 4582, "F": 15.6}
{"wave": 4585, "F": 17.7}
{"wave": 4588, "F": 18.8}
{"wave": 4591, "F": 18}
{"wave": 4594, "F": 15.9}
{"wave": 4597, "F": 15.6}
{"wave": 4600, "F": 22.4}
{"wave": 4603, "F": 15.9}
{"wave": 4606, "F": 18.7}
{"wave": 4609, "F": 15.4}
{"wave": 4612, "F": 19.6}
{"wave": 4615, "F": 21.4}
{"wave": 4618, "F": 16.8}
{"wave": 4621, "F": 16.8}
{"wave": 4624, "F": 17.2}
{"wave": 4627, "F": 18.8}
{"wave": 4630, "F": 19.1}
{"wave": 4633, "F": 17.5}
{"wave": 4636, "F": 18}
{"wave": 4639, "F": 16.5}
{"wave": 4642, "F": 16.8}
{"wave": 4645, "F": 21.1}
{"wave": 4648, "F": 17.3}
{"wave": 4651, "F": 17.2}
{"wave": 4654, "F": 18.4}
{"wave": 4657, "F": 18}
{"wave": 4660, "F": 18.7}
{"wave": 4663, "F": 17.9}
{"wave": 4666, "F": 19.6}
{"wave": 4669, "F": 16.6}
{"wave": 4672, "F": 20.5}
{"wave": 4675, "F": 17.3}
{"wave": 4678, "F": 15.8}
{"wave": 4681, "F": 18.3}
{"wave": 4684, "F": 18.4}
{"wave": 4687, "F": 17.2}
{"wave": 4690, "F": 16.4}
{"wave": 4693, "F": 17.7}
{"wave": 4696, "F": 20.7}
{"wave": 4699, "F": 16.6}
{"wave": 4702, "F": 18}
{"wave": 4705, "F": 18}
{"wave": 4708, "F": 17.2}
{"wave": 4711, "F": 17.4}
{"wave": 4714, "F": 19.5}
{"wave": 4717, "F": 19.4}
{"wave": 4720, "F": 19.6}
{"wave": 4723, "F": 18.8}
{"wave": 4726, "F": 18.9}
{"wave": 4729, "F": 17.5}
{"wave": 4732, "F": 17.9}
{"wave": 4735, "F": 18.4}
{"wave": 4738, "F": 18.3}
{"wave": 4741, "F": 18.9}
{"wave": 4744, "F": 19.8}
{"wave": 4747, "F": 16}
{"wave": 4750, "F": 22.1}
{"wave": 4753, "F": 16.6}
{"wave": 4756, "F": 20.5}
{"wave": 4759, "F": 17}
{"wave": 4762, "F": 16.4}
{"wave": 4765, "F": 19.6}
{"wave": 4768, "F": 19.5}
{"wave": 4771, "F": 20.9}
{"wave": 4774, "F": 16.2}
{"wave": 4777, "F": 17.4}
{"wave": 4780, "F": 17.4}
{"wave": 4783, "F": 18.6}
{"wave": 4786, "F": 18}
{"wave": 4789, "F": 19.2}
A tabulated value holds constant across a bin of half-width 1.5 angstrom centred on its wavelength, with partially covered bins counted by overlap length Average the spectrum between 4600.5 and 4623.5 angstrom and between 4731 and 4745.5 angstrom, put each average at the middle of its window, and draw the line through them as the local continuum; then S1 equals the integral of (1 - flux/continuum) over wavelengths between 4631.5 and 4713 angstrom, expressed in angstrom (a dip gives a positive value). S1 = 1.8 angstrom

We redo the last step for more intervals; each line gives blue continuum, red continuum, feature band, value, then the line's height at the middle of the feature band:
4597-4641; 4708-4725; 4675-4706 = 1.51 angstrom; 18.6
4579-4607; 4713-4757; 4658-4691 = 0.67 angstrom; 18.3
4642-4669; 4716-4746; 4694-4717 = 0.37 angstrom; 18.6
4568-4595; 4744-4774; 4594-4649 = 0.68 angstrom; 18.2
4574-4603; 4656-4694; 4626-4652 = -0.18 angstrom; 17.9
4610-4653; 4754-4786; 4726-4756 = -0.41 angstrom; 18.3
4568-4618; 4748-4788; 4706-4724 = -0.25 angstrom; 18.4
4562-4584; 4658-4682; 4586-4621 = 0.70 angstrom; 18.4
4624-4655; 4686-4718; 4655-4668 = -0.33 angstrom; 18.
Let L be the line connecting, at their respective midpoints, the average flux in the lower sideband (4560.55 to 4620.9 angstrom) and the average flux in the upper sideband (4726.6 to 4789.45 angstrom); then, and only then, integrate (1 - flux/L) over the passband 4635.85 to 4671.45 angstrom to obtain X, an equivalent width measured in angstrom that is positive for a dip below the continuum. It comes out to 0.4 angstrom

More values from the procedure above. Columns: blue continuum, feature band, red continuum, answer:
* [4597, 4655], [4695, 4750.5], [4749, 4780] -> -0.36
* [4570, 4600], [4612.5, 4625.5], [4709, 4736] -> 0.01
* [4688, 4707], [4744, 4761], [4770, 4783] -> -0.56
